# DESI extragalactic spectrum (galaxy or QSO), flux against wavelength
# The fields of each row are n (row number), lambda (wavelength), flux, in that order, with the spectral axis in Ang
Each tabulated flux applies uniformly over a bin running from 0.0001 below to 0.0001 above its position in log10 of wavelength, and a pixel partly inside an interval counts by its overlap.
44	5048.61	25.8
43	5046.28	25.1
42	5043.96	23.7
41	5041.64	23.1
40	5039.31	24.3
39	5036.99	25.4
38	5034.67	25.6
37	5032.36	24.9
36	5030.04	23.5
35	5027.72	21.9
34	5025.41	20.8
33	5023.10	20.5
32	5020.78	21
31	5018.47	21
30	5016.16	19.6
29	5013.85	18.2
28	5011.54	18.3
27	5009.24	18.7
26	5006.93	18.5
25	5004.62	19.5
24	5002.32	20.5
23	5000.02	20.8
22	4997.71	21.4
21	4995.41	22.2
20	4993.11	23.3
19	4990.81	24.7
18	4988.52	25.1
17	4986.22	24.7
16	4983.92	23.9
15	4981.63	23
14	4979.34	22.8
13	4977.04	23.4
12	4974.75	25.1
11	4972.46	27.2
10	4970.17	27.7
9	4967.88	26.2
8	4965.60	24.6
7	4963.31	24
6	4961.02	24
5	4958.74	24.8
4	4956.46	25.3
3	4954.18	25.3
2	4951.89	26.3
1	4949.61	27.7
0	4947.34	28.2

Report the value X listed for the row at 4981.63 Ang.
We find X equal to 23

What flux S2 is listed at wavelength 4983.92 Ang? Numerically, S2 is 23.9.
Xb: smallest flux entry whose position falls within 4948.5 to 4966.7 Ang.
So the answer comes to 24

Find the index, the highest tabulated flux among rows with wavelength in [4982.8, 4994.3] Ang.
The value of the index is 25.1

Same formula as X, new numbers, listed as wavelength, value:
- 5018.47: 21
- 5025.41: 20.8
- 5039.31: 24.3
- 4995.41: 22.2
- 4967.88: 26.2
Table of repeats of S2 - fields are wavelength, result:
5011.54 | 18.3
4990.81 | 24.7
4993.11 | 23.3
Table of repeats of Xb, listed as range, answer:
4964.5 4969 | 24.6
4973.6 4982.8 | 22.8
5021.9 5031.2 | 20.5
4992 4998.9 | 21.4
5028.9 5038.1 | 23.5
